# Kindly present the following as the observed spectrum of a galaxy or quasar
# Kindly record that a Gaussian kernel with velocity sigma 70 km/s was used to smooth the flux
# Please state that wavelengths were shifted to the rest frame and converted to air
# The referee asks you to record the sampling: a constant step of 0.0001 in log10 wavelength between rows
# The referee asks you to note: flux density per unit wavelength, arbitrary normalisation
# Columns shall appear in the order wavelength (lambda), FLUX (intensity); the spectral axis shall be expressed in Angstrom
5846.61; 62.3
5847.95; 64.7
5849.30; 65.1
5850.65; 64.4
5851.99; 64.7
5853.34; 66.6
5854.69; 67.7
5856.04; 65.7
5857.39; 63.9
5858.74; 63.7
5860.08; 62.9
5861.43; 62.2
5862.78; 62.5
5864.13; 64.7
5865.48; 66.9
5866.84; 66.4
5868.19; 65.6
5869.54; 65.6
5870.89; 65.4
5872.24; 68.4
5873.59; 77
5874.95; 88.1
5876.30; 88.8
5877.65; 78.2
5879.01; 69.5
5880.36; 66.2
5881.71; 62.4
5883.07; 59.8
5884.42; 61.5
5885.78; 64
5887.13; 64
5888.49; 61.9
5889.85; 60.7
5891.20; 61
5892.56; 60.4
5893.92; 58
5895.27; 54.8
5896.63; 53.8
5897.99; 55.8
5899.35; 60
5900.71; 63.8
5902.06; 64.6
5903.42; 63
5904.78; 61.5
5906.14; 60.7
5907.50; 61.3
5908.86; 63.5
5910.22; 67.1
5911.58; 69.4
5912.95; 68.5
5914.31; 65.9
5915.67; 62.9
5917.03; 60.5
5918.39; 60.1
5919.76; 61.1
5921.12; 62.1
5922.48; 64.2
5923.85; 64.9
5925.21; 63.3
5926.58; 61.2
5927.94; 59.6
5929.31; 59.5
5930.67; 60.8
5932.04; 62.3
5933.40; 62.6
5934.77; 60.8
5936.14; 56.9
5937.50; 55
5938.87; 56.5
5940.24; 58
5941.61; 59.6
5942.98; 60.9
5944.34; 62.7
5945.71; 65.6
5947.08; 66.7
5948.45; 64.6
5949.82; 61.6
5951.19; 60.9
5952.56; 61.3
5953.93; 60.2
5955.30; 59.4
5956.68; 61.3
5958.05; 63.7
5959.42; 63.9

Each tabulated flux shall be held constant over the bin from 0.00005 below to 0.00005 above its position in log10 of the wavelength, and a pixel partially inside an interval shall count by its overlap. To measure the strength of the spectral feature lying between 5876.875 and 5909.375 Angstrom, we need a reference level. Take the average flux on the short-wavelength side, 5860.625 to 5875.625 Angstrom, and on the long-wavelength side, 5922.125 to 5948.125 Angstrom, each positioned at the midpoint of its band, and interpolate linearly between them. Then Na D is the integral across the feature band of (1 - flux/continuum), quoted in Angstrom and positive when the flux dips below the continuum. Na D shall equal 1.7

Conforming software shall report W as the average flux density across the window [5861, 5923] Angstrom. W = 64.7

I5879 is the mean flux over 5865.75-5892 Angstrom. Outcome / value 68.1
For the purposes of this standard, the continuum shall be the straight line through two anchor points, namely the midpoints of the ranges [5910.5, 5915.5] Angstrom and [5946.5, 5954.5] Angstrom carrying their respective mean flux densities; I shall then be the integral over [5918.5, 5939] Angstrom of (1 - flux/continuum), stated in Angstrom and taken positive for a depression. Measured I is 1.4 Angstrom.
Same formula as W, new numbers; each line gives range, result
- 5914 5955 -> 61.4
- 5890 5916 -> 61.9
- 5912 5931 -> 62.6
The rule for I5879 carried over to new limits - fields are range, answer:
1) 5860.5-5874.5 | 66.7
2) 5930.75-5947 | 60.4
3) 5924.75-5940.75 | 59.7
